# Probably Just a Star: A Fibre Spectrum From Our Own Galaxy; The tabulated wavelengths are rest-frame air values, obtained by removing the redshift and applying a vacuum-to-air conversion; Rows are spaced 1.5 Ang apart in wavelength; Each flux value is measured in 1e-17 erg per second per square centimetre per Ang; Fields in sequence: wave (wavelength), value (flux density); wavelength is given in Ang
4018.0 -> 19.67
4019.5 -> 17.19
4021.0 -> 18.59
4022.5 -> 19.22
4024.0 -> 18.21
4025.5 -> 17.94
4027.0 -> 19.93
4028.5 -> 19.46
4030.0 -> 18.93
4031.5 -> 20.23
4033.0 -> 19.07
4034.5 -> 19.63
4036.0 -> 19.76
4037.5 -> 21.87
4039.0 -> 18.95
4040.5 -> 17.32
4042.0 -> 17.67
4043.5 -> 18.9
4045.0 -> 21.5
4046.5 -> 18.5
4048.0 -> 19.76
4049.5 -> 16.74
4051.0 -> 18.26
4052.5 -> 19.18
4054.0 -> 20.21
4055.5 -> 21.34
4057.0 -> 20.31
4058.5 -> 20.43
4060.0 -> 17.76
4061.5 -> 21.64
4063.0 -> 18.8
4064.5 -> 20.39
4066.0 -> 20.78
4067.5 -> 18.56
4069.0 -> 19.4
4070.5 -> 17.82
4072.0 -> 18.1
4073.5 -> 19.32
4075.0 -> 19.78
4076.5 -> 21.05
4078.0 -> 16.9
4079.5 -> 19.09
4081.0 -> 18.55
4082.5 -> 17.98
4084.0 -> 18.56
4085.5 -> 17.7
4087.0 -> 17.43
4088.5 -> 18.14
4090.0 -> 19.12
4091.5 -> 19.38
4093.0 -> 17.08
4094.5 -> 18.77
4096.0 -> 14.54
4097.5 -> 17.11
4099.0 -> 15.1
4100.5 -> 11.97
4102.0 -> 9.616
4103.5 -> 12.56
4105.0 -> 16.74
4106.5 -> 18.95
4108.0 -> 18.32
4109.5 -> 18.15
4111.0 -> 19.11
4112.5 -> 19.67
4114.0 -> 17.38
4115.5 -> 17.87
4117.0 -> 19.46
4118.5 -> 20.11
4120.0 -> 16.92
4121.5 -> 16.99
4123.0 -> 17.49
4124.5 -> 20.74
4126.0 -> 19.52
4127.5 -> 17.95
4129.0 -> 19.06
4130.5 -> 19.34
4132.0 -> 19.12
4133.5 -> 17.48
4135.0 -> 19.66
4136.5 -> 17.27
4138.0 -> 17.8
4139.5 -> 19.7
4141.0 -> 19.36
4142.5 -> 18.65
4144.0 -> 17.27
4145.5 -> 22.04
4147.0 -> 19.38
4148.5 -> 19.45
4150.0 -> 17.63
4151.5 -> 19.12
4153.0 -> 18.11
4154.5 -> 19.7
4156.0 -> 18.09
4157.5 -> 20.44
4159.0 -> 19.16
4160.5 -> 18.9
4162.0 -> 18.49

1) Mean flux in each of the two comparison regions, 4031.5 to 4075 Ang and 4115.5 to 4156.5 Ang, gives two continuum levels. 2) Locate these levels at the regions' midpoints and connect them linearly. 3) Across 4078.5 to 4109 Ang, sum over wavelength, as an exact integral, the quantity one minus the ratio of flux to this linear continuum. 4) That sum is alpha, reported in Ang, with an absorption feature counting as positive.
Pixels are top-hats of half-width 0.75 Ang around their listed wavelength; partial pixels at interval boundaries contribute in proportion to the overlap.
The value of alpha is 3.6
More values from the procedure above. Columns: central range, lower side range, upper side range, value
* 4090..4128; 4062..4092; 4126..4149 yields 3.2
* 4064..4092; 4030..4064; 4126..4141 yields 0.5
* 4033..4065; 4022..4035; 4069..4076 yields -0.7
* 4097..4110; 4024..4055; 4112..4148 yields 2.5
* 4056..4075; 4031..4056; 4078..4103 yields -1.4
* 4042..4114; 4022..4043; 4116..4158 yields 2.9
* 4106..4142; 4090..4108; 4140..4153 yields -2.3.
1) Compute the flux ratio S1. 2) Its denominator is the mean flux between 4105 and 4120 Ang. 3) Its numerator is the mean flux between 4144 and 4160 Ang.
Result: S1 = 1.0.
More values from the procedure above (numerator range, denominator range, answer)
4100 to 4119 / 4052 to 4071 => 0.86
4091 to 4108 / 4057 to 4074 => 0.81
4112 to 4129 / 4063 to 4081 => 0.97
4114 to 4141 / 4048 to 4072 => 0.96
